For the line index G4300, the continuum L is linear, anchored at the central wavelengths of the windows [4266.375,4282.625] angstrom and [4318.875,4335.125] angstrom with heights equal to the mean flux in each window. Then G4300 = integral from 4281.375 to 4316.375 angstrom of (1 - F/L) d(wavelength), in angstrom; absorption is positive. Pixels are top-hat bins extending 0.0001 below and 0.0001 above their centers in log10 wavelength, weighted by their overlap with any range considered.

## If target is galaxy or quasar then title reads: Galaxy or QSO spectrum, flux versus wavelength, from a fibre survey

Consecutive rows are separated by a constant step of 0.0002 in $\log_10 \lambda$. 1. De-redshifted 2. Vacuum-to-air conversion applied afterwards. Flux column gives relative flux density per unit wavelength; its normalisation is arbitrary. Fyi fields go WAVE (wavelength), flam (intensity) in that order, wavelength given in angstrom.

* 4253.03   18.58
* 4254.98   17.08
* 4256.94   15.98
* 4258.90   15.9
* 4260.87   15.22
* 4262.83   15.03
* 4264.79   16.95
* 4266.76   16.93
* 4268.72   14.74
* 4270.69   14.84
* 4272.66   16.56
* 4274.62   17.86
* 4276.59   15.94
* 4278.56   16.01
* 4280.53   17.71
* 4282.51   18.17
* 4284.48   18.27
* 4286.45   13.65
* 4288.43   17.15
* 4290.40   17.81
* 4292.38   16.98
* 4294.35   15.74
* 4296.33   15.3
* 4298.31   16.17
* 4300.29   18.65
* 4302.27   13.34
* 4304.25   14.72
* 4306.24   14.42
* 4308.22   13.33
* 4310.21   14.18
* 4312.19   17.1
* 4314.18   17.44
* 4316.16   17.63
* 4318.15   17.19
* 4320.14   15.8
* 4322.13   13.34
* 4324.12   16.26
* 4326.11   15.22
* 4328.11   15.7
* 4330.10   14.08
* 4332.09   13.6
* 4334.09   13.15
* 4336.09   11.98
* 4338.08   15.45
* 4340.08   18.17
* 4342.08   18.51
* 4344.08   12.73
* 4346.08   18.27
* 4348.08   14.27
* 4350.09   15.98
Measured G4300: -1.1 angstrom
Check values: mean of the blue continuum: 16.4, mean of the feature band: 16.1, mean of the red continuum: 14.7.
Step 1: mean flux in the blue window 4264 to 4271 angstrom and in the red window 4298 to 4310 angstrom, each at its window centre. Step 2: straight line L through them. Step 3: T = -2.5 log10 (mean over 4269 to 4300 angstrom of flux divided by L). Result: -0.073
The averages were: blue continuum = 15.9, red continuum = 15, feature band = 16.6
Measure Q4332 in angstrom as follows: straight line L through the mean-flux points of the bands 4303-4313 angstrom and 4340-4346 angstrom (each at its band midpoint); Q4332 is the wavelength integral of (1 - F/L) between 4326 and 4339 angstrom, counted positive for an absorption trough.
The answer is 1.5 angstrom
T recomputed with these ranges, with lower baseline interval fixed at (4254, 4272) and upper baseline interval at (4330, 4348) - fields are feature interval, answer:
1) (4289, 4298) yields -0.06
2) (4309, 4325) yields -0.05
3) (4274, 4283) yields -0.09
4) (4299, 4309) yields 0.04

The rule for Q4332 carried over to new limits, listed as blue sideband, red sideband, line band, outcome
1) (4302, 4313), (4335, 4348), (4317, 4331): -0.3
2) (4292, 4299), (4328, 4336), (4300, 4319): -0.8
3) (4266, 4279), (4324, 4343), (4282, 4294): -0.8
